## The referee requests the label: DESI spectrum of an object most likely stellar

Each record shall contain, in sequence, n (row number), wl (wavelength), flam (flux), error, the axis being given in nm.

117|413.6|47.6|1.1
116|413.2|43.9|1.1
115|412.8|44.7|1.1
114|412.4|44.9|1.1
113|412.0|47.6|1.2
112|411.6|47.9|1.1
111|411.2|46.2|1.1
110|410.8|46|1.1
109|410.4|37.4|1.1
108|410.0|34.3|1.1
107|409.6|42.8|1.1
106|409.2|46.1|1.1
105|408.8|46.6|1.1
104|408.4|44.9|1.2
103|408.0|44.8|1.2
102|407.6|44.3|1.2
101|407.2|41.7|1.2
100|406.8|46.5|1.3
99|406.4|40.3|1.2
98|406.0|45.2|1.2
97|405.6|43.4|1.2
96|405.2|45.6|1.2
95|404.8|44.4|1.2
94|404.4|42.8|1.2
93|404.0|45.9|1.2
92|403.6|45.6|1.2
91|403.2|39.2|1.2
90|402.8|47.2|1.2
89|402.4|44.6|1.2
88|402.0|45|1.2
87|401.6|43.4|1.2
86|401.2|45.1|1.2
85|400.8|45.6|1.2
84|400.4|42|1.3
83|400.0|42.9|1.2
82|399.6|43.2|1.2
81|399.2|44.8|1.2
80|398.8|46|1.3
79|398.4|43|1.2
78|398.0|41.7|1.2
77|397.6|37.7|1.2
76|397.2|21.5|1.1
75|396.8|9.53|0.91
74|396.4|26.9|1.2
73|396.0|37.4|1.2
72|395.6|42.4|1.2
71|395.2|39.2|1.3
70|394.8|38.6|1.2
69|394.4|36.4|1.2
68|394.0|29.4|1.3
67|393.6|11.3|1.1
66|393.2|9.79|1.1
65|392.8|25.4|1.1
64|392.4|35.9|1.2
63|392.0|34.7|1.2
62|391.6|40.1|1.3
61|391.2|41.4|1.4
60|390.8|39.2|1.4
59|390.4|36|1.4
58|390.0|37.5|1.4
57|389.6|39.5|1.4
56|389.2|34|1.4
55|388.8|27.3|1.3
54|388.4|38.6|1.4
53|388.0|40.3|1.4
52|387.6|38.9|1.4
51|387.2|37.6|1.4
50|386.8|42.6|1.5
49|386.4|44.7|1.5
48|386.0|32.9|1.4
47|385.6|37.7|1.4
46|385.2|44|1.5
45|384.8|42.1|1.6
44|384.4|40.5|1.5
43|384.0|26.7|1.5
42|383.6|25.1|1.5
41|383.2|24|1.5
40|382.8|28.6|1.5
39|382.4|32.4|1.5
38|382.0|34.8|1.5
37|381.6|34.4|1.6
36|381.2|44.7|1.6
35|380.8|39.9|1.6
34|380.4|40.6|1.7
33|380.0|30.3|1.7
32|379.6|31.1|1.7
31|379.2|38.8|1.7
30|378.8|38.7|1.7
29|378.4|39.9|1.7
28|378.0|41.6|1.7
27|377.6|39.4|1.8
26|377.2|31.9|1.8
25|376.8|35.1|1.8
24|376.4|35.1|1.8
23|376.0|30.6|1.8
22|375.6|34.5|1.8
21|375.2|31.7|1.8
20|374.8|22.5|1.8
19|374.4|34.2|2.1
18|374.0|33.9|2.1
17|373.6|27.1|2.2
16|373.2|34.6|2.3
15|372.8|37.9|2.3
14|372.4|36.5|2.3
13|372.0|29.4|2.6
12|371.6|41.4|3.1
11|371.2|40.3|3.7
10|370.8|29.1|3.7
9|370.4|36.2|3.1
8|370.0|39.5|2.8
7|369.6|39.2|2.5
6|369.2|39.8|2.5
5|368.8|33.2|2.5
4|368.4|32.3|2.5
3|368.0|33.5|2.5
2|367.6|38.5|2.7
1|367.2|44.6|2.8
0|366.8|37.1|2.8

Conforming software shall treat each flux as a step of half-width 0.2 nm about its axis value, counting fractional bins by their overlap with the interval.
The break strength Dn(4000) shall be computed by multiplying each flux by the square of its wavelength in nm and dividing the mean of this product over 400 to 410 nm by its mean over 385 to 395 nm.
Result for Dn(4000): 1.36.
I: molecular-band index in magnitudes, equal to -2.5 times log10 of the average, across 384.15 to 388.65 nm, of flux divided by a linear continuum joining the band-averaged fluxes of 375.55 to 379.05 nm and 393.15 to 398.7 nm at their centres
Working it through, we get -0.17 mag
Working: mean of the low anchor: 36.4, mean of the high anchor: 31.2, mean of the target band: 39.7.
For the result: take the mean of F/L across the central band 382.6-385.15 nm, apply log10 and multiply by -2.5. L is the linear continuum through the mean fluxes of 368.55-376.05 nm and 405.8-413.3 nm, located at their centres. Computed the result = 0.17 mag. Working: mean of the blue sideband 34.4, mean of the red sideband 44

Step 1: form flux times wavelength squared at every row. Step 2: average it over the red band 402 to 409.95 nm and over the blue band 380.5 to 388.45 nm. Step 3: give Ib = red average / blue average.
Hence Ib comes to 1.35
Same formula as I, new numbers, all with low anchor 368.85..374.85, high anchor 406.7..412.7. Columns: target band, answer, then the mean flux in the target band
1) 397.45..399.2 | -0.030 mag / 42.5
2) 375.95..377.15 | 0.075 mag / 33.8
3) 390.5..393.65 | 0.279 mag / 30.8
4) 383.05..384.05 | 0.445 mag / 25.1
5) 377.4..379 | -0.095 mag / 39.9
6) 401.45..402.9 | -0.066 mag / 45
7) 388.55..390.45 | 0.129 mag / 34.9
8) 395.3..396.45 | 0.105 mag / 37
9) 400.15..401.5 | -0.054 mag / 44.1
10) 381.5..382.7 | 0.126 mag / 33.4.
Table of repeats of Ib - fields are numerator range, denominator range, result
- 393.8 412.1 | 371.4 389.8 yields 1.31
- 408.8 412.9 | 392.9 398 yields 1.64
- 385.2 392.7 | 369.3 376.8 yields 1.20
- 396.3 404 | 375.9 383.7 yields 1.27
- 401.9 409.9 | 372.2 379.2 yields 1.49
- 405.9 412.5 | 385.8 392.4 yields 1.29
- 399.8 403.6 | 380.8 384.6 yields 1.48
